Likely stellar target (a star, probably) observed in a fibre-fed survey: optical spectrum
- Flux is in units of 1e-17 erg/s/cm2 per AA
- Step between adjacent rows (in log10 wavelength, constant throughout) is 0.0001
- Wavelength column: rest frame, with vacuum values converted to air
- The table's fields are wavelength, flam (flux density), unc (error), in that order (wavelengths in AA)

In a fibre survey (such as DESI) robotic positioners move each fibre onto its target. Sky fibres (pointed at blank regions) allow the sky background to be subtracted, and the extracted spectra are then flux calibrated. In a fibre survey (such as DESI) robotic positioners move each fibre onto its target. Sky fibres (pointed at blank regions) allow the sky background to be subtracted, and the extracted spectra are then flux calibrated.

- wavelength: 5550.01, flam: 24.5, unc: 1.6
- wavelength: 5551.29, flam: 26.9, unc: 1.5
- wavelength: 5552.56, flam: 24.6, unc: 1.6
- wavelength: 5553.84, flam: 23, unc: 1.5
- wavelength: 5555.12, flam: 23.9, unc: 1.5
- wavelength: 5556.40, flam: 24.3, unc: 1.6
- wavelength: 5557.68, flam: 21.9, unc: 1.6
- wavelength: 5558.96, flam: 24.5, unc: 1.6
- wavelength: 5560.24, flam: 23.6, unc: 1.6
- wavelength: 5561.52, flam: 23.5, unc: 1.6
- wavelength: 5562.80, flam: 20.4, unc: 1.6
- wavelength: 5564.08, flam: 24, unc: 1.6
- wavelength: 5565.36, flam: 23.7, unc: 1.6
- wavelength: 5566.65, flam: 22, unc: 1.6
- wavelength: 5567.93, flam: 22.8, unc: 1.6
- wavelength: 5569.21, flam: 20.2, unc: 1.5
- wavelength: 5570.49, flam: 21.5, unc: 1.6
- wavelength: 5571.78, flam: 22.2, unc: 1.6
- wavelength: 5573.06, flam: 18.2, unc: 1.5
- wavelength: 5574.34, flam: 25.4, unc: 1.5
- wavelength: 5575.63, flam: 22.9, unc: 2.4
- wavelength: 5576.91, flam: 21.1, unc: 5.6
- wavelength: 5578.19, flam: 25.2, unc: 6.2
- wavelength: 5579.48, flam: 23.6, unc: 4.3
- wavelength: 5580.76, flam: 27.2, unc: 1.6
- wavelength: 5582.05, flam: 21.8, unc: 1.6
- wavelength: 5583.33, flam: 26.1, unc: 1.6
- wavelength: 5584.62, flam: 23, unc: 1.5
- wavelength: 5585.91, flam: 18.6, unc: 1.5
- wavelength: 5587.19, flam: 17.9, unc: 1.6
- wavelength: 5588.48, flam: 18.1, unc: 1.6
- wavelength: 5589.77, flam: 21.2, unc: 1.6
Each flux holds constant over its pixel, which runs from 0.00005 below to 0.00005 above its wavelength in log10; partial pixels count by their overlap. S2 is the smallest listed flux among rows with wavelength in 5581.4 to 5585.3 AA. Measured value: 21.8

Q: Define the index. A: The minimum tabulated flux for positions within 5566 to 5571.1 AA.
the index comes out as 20.2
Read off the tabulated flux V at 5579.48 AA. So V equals 23.6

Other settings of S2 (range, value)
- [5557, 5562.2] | 21.9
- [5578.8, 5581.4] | 23.6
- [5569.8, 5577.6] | 18.2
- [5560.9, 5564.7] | 20.4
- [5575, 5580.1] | 21.1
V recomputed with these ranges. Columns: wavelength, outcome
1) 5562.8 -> 20.4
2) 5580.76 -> 27.2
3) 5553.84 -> 23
